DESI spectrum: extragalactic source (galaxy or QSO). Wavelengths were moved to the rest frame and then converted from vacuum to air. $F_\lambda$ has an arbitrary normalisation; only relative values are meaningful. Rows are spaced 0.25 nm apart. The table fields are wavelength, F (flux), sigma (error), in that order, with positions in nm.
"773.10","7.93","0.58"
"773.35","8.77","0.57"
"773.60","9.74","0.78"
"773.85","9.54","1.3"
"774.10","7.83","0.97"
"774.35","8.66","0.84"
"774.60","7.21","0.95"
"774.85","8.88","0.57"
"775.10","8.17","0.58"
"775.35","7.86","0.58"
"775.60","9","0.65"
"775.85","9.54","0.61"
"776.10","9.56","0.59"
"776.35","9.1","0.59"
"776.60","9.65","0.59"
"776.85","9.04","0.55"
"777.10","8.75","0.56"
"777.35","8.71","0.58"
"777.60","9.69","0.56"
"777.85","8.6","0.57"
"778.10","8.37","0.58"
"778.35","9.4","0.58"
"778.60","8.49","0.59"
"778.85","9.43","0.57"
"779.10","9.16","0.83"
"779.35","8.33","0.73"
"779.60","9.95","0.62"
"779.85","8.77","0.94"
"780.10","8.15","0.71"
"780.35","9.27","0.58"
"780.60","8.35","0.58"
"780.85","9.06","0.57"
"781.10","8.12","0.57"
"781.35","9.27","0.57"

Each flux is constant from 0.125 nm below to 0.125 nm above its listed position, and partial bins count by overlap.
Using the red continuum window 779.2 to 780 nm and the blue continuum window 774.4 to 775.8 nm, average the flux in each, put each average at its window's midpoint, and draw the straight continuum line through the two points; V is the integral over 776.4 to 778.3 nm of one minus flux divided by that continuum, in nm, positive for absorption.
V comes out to -0.07 nm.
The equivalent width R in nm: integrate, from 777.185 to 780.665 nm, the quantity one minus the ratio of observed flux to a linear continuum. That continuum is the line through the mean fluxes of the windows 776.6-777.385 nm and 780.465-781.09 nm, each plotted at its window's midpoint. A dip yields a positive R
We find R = -0.05 nm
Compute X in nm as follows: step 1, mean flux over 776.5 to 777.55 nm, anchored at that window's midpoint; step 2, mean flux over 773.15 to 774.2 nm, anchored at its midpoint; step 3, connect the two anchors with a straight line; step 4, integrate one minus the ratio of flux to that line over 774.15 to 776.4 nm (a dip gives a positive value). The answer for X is 0.09 nm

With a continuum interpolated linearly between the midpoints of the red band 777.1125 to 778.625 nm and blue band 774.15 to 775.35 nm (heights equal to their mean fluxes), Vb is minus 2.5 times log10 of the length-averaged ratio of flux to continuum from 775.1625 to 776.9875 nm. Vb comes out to -0.07 mag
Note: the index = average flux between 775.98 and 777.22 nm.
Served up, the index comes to 9.22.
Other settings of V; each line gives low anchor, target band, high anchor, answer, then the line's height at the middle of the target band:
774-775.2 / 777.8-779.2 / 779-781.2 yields -0.05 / 8.61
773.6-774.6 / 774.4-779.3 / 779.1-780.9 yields -0.07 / 8.73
